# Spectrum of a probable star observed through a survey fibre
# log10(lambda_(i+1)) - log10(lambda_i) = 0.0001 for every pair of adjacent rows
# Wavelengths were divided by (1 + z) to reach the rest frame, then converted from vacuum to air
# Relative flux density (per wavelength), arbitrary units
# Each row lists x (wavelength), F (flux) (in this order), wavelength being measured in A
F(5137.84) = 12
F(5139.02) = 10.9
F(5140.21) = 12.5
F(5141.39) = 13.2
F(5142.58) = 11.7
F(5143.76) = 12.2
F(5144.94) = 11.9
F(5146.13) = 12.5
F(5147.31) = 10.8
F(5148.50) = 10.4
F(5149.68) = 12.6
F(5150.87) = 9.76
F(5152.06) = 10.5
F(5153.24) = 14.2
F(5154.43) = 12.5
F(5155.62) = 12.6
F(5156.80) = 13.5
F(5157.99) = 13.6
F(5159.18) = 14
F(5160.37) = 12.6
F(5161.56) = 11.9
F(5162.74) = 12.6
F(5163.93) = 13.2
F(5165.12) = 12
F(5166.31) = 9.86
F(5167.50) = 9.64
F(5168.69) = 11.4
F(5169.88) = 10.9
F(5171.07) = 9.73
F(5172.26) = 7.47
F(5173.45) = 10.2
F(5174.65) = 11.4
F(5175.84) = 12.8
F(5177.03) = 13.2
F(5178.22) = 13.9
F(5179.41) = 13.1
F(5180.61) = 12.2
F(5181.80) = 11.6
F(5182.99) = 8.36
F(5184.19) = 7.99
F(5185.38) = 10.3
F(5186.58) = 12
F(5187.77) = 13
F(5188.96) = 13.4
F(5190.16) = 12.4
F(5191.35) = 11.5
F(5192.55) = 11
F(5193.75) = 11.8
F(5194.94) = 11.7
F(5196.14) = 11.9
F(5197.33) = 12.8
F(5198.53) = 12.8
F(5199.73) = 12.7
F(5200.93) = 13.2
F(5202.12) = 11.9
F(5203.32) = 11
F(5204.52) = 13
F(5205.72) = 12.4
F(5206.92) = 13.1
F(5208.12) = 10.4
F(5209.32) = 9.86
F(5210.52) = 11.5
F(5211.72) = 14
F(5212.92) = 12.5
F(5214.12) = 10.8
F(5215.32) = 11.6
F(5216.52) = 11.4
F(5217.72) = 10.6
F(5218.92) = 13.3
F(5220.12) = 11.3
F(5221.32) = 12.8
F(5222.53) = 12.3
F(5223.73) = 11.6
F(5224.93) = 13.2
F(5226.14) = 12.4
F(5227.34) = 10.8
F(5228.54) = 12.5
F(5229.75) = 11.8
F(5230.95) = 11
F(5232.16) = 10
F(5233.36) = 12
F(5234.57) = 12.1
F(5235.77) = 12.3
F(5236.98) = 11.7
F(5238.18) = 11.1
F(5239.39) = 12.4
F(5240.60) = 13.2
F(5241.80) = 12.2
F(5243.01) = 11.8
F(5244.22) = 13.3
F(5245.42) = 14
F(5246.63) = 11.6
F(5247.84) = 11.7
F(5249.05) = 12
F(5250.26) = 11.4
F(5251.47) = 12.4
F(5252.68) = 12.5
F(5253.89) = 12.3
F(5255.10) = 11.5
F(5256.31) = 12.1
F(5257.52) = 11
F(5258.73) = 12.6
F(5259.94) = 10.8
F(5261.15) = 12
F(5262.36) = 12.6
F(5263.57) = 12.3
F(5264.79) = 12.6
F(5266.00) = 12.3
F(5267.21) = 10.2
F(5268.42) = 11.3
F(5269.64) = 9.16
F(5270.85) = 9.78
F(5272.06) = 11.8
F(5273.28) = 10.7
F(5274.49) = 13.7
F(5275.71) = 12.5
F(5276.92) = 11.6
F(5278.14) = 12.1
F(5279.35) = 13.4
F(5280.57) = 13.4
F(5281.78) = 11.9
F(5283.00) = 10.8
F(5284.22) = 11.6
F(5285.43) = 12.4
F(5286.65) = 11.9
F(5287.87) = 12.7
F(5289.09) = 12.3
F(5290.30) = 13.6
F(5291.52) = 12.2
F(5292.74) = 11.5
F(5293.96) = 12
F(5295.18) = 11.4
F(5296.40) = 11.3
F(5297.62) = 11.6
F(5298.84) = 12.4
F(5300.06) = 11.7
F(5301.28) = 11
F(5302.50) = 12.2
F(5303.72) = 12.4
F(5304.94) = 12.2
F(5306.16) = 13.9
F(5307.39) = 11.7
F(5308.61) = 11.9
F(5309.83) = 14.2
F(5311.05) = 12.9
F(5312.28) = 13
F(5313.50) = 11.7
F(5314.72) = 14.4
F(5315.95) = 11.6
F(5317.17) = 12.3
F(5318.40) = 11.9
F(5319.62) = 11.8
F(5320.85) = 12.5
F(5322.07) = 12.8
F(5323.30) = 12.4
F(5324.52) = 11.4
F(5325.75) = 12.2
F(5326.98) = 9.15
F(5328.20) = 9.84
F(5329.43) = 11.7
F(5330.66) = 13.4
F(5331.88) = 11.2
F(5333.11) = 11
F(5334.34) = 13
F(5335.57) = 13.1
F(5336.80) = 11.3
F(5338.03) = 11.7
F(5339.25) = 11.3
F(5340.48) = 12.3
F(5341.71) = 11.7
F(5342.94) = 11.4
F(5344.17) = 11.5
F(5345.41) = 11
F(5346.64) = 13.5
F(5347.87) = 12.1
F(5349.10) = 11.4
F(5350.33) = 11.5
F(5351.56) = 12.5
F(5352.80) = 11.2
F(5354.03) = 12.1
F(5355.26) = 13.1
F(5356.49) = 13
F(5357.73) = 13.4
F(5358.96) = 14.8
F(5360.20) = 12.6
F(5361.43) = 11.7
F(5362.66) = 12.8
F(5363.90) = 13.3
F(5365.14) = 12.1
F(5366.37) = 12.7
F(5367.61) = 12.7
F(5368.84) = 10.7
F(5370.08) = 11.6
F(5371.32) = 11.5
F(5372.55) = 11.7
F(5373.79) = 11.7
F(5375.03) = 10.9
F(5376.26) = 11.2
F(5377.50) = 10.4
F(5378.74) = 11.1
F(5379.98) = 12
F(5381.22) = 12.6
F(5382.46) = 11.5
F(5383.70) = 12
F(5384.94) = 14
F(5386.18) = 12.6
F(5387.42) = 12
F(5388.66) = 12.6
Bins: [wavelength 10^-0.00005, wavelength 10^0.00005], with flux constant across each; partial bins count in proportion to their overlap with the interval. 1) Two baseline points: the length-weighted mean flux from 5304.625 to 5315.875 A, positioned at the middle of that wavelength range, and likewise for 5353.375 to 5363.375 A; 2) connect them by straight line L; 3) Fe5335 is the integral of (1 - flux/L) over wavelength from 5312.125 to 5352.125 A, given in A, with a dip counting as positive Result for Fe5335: 3.00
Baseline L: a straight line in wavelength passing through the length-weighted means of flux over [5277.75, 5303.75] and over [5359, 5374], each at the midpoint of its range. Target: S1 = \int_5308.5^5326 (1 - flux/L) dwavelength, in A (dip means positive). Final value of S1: -0.5 A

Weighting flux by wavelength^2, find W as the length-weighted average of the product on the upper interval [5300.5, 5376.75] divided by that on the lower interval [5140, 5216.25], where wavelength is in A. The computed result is 1.1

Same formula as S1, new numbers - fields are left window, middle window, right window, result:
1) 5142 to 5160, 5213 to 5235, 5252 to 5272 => 0.0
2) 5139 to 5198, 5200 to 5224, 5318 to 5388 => -0.3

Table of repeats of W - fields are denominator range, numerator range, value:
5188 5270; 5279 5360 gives 1.05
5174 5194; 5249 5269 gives 1.04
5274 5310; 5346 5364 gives 1.05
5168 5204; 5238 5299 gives 1.07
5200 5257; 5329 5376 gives 1.06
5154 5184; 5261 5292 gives 1.06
